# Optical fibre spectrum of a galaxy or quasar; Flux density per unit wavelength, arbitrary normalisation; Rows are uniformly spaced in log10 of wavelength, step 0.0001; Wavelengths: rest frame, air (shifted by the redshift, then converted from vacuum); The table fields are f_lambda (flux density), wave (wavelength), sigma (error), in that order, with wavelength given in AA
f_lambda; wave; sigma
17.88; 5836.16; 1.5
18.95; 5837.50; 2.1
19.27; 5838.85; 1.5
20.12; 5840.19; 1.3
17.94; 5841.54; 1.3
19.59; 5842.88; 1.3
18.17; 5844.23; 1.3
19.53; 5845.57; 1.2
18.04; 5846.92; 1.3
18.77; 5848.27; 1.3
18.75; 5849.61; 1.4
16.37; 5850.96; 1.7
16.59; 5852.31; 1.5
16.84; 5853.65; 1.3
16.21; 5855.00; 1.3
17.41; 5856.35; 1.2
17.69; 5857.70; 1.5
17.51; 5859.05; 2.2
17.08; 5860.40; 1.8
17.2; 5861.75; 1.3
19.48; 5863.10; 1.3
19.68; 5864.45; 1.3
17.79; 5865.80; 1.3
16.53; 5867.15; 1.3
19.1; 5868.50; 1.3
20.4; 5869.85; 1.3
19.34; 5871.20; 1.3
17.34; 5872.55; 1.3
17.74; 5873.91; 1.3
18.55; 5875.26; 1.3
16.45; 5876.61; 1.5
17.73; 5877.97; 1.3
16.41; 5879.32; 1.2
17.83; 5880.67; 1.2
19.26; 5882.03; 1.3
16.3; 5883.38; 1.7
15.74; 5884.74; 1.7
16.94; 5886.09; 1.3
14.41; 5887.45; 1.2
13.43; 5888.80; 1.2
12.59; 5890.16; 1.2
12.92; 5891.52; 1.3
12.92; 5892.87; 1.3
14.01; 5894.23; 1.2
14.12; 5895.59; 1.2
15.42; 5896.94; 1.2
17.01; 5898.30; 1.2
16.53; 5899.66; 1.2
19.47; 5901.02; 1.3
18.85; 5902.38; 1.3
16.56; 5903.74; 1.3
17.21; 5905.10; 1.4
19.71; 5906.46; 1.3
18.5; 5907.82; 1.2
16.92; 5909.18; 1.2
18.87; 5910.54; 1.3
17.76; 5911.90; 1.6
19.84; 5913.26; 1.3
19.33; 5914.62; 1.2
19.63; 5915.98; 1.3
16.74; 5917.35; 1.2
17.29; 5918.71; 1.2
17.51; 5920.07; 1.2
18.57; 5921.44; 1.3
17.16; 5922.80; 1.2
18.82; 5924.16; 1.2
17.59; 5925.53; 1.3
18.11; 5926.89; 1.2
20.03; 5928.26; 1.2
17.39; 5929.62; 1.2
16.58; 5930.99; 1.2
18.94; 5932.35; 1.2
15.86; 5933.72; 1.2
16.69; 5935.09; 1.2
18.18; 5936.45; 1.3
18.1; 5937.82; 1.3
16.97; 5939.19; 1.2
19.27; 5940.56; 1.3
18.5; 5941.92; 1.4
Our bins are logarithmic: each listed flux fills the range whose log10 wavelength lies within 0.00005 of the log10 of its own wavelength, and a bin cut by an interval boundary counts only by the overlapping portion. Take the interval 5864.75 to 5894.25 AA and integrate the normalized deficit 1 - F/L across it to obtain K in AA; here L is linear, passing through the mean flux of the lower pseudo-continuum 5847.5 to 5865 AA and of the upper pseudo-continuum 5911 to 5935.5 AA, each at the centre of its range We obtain 1.9 AA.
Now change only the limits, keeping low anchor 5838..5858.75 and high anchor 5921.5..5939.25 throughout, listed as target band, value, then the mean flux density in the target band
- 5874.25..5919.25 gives 2.7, 16.8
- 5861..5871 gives -0.3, 18.6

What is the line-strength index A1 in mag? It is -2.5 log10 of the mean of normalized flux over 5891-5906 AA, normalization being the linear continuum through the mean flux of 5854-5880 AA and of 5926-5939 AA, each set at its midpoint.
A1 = 0.12 mag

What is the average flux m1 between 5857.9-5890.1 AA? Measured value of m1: 17.4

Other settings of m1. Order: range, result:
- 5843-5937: 17.4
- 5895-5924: 17.8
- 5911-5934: 18.1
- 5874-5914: 16.7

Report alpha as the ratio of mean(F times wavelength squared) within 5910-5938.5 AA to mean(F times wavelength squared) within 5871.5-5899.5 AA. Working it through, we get 1.15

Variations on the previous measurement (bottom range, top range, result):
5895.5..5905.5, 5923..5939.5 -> 1.05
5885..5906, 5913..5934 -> 1.17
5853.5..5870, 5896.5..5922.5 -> 1.02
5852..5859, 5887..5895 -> 0.79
